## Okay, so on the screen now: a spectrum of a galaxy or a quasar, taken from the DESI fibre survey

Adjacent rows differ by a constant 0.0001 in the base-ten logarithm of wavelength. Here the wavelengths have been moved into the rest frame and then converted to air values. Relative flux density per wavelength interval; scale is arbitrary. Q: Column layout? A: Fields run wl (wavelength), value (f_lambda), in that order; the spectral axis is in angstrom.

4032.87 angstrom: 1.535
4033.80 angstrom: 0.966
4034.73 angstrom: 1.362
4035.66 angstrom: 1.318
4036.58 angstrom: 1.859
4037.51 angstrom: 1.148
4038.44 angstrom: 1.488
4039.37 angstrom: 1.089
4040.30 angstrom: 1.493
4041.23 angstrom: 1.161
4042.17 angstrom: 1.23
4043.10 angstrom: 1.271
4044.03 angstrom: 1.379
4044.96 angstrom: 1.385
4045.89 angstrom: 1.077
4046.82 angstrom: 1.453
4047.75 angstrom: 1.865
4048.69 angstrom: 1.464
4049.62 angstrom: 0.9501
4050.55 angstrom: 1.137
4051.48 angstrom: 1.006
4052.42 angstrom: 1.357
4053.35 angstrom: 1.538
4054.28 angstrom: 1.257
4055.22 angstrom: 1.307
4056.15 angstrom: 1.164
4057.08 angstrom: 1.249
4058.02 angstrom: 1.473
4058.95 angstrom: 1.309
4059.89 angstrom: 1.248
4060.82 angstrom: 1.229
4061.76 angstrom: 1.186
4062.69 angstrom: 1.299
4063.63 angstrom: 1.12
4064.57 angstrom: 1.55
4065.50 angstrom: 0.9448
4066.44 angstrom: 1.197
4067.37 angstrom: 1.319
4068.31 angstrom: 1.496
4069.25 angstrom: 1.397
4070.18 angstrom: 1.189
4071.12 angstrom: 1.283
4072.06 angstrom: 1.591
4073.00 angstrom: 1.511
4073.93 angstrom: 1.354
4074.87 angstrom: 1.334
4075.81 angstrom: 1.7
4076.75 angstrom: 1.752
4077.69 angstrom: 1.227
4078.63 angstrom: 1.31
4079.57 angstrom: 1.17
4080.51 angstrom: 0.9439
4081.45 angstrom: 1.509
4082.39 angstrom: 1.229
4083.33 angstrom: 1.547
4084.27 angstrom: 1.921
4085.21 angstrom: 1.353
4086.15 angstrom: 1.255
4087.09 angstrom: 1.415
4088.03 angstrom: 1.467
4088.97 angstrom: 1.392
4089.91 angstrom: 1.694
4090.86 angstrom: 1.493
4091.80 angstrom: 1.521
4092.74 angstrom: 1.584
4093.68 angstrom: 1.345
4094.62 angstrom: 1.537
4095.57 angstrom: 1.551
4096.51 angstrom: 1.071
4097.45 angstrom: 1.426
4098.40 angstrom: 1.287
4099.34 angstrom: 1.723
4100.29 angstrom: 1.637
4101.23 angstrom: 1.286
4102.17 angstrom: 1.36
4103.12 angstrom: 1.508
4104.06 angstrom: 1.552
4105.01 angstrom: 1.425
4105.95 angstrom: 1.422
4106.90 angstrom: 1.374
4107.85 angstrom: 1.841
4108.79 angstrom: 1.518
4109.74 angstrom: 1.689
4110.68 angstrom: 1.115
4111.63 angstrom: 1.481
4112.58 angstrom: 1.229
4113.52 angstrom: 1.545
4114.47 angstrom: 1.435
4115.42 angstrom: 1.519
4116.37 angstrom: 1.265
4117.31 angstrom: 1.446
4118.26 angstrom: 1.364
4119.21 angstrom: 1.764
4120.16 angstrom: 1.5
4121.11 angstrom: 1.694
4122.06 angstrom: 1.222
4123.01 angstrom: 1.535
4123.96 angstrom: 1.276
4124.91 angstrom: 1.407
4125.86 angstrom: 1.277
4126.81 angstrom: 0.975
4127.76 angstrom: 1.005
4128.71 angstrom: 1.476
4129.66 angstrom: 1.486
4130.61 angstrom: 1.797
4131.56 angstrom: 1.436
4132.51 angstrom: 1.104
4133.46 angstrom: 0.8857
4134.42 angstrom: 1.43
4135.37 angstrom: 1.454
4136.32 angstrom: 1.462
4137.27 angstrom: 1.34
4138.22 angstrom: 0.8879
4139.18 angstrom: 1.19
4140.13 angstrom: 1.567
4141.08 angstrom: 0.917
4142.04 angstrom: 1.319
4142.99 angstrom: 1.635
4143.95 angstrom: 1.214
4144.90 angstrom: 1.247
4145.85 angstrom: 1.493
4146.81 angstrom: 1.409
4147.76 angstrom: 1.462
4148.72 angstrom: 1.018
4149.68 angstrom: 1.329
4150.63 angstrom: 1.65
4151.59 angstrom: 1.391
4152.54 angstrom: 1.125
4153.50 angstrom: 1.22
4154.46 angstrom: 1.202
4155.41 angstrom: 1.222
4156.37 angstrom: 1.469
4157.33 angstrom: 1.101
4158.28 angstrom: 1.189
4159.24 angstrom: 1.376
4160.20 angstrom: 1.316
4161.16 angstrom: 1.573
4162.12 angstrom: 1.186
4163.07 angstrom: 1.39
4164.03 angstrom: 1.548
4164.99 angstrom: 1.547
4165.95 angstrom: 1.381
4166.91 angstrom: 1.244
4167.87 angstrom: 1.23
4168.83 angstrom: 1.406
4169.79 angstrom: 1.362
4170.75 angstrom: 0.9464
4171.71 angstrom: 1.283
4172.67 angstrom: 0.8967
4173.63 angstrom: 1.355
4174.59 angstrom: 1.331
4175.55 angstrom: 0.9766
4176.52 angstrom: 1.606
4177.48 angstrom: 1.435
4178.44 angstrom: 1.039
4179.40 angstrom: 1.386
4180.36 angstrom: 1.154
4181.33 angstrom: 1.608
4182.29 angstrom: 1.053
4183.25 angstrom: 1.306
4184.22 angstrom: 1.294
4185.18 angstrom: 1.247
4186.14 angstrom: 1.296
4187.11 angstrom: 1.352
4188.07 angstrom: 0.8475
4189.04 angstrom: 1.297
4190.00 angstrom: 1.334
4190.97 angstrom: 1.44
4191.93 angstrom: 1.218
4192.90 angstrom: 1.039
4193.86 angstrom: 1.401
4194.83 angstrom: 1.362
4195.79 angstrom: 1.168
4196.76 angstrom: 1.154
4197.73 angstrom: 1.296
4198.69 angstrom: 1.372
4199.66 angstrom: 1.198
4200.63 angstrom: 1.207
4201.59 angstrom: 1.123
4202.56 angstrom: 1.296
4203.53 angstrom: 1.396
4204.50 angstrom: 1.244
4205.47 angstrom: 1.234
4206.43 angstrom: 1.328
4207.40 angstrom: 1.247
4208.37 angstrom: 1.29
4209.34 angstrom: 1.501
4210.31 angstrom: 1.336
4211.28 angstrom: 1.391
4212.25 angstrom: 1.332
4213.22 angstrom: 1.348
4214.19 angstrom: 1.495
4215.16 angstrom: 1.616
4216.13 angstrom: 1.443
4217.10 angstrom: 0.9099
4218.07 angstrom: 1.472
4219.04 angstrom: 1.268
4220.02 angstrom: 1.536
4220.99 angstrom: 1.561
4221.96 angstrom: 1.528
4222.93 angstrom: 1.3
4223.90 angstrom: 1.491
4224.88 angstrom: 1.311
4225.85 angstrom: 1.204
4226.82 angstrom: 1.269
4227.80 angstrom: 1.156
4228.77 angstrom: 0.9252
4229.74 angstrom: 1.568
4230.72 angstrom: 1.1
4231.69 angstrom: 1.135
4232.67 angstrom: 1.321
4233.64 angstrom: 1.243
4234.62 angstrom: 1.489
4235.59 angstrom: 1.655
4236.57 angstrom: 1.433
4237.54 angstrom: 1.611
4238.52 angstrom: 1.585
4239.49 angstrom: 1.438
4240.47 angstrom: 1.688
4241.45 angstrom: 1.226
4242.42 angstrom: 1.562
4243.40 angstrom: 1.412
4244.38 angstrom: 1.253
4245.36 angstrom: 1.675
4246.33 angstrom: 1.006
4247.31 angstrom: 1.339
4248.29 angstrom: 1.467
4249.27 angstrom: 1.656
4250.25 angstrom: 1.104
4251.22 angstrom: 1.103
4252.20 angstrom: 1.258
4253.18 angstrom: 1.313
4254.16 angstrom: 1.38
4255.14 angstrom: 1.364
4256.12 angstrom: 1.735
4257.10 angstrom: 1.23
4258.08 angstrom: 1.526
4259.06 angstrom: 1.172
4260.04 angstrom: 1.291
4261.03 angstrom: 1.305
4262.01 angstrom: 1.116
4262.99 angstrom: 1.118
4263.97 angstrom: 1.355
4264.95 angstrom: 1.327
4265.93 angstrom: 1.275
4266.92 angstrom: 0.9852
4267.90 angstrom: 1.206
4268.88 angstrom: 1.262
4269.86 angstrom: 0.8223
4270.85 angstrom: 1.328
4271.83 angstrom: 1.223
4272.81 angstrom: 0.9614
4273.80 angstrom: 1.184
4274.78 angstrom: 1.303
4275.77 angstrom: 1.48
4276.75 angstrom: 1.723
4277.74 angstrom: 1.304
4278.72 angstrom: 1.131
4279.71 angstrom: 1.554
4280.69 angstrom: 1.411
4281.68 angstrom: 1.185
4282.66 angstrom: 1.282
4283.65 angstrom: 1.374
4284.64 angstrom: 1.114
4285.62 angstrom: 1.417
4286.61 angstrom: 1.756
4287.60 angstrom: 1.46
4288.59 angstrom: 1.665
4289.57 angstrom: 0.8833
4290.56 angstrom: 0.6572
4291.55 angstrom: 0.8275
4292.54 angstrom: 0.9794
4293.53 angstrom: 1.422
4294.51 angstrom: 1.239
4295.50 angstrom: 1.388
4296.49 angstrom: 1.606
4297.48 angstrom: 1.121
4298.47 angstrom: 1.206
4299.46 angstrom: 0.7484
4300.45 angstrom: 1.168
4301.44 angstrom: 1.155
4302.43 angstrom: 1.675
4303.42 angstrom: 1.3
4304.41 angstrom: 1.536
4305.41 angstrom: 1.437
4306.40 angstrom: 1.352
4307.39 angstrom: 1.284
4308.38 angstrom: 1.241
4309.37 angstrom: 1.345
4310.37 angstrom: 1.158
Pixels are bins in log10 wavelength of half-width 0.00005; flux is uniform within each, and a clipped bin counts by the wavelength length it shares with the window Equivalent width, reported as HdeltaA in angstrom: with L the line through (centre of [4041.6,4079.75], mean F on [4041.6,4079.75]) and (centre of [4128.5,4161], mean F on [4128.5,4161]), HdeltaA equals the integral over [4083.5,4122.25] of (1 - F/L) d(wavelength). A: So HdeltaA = -4.38 angstrom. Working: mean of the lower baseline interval 1.32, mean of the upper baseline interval 1.32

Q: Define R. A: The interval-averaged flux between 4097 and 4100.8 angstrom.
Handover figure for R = 1.51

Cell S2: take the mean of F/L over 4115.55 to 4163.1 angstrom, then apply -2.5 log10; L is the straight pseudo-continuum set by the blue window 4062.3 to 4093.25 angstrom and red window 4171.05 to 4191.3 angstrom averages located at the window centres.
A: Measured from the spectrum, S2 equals -0.016 mag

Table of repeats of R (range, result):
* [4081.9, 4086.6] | 1.46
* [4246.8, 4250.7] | 1.39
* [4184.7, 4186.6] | 1.27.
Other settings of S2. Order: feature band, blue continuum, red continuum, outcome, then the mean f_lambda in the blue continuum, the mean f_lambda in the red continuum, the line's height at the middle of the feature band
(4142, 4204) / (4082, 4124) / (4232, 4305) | 0.088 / 1.46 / 1.31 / 1.4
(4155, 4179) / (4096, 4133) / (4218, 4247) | 0.086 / 1.42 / 1.38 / 1.4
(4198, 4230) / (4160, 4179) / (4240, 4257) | 0.015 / 1.3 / 1.38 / 1.35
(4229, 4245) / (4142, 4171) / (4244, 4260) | -0.053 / 1.33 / 1.35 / 1.35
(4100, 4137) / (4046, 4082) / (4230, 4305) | -0.075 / 1.32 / 1.31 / 1.32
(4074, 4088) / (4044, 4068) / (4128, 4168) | -0.085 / 1.29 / 1.33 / 1.3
